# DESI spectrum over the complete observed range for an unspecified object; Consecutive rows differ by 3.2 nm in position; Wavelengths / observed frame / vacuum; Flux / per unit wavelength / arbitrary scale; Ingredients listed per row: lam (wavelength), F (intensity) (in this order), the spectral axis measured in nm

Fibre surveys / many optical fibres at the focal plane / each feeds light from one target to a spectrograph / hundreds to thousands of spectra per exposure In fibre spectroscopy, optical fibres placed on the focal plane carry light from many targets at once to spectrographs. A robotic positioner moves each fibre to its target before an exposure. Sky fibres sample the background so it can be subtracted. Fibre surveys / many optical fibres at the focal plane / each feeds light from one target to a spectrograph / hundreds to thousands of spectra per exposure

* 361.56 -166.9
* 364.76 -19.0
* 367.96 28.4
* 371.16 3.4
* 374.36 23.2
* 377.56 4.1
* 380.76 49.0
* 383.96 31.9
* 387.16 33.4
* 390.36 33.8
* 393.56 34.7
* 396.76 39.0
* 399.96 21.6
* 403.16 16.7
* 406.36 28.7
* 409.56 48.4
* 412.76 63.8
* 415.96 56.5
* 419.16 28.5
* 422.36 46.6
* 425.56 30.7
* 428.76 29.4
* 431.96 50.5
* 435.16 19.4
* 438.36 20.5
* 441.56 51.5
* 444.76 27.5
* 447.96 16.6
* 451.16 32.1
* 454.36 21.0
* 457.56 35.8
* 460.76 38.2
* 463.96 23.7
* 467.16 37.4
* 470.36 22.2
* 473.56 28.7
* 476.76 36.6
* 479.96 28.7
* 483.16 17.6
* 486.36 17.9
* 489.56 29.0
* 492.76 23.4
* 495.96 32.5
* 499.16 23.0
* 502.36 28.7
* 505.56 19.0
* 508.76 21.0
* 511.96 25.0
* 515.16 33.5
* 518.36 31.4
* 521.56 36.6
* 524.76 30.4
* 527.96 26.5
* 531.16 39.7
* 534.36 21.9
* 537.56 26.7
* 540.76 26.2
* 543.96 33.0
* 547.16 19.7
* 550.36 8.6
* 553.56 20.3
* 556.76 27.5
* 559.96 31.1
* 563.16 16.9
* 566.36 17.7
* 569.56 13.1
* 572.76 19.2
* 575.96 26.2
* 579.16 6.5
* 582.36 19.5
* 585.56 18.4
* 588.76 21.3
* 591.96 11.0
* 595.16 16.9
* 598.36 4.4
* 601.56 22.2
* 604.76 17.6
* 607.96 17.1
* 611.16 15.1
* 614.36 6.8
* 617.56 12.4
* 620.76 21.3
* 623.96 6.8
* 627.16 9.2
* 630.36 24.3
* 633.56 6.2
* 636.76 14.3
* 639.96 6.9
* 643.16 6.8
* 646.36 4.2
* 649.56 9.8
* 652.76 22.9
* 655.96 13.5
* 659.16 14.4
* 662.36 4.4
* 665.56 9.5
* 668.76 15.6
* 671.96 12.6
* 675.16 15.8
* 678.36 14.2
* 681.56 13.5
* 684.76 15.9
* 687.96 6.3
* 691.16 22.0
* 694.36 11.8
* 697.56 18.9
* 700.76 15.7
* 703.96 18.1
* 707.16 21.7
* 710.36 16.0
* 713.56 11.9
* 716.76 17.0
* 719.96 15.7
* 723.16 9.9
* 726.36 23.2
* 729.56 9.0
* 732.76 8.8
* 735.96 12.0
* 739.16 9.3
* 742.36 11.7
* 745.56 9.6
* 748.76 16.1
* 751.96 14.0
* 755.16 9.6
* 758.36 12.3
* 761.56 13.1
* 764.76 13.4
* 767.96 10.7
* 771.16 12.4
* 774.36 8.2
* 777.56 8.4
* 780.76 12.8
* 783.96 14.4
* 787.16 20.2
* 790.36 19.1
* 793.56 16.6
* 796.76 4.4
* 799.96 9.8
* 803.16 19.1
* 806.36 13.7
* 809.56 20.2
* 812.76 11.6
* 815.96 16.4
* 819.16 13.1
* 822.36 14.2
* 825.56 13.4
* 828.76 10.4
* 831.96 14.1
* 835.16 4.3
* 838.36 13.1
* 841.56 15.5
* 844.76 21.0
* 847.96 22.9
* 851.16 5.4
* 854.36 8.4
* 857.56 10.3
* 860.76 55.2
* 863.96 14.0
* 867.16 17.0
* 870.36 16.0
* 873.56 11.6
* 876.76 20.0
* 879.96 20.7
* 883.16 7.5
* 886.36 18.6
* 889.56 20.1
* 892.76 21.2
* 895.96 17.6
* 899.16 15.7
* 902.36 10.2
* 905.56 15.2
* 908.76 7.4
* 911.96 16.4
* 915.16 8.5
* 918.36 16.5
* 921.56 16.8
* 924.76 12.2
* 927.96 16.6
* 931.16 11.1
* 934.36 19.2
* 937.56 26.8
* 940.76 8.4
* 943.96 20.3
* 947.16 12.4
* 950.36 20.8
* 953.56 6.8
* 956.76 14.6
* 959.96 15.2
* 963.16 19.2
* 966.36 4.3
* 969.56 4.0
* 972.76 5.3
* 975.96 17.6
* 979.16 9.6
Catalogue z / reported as 1.31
